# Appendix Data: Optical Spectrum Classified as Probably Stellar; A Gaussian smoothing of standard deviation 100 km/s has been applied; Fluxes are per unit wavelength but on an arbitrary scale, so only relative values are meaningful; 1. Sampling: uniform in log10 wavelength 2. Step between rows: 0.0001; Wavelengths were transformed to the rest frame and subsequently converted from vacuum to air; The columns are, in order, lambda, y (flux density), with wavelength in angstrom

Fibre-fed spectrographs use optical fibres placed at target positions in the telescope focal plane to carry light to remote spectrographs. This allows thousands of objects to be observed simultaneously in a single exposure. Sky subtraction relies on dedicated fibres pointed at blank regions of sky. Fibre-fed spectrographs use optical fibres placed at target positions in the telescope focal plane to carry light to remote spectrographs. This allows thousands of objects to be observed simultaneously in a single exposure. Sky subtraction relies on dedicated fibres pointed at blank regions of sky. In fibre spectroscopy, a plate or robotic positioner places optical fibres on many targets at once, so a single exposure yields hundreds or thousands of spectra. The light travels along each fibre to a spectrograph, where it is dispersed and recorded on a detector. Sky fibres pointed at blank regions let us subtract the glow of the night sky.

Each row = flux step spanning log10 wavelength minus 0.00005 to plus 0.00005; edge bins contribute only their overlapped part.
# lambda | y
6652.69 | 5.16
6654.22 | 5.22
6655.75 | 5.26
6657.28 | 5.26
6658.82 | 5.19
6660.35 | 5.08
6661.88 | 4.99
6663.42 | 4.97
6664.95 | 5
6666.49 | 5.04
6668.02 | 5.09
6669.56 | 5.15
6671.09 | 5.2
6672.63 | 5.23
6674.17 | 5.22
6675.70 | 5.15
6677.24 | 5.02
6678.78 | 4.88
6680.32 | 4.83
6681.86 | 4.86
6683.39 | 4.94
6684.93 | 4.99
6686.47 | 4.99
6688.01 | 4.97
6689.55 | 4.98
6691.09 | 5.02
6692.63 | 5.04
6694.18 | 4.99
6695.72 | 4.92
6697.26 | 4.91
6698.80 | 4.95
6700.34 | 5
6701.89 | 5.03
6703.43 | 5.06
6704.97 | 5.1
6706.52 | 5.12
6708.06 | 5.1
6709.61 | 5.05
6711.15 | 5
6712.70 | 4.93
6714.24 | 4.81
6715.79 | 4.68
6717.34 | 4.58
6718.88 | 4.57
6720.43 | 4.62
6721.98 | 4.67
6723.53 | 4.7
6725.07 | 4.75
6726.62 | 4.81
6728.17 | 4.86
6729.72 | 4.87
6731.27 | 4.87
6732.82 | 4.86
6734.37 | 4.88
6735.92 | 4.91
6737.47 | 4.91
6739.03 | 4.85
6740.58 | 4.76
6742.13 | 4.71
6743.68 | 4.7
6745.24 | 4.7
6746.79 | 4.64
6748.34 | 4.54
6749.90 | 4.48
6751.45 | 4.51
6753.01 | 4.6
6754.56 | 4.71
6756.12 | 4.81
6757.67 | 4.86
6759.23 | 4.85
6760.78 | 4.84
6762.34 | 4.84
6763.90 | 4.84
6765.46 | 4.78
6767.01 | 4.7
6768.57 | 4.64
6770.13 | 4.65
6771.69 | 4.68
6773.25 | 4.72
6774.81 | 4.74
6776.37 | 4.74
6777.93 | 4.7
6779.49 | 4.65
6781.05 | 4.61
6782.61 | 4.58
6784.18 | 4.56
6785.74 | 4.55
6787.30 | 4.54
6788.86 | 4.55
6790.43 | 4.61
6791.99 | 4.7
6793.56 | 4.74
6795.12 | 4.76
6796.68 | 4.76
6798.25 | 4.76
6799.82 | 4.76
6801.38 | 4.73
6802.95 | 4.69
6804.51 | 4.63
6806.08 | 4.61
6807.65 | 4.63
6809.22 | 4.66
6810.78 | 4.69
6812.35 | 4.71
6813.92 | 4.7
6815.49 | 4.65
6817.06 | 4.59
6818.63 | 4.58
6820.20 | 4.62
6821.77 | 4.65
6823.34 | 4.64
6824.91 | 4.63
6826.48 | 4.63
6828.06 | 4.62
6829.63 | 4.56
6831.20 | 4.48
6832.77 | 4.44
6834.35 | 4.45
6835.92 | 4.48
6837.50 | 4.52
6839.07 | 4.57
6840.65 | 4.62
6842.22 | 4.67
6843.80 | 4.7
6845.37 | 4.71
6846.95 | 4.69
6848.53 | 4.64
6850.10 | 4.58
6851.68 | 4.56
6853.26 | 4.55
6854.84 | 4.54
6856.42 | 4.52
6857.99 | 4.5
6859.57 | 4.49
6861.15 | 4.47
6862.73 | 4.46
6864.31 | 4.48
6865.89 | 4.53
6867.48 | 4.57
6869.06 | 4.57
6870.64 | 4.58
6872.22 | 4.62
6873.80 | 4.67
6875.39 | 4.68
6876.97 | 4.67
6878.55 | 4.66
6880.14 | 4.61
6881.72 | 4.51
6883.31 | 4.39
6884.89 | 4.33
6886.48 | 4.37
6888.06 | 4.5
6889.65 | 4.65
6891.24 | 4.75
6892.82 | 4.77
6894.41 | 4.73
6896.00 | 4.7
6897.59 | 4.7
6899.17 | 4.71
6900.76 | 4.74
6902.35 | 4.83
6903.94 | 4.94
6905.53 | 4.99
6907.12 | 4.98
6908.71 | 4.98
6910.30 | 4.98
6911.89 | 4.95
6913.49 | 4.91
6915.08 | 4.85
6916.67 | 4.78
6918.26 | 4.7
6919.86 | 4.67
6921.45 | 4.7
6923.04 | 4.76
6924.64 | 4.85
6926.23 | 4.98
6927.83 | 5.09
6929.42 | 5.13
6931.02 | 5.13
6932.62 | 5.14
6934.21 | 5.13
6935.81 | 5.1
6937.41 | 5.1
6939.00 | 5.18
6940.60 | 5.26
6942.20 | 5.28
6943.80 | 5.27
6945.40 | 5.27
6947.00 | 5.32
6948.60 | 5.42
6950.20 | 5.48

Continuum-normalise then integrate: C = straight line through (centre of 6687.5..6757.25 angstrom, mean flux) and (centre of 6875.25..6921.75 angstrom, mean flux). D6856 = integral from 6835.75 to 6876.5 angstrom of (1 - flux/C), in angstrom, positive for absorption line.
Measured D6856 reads 1.5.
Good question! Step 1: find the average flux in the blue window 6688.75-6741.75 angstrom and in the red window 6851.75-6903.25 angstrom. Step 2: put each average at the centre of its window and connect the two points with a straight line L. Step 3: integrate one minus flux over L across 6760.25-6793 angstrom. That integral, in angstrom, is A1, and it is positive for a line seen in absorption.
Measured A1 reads 0.7 angstrom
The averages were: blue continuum 4.89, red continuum 4.59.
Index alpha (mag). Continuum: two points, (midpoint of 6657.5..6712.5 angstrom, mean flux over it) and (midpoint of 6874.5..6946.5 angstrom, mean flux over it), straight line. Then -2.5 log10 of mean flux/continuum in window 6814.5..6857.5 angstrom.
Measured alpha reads 0.07 mag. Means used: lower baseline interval 5.03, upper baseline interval 4.86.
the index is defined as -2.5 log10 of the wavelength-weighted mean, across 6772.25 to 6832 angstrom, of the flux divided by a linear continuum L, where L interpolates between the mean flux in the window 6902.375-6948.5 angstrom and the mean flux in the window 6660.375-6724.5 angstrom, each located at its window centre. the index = 0.08 mag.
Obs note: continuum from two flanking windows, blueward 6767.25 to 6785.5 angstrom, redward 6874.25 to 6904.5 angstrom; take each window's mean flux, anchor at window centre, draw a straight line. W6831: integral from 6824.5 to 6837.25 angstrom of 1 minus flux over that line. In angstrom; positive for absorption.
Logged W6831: 0.3 angstrom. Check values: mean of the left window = 4.66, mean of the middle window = 4.53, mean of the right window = 4.64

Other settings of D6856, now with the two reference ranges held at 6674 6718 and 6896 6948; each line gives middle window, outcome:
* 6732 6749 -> 0.7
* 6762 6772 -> 0.5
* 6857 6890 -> 2.9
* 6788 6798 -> 0.6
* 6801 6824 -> 1.5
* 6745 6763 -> 1.0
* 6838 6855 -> 1.2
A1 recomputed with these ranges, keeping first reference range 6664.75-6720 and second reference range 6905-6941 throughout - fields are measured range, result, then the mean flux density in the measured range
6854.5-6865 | 1.0 angstrom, 4.5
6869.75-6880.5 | 0.7 angstrom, 4.64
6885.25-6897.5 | 0.8 angstrom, 4.63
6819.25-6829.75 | 0.7 angstrom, 4.62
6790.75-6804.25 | 0.7 angstrom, 4.73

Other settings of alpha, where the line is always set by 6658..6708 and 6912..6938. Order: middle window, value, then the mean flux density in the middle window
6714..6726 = 0.08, 4.67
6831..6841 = 0.11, 4.5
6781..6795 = 0.09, 4.61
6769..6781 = 0.07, 4.69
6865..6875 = 0.08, 4.59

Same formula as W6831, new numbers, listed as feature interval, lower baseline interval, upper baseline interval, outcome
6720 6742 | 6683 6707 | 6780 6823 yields 0.3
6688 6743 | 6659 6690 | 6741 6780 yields -0.1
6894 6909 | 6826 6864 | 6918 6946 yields 0.1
